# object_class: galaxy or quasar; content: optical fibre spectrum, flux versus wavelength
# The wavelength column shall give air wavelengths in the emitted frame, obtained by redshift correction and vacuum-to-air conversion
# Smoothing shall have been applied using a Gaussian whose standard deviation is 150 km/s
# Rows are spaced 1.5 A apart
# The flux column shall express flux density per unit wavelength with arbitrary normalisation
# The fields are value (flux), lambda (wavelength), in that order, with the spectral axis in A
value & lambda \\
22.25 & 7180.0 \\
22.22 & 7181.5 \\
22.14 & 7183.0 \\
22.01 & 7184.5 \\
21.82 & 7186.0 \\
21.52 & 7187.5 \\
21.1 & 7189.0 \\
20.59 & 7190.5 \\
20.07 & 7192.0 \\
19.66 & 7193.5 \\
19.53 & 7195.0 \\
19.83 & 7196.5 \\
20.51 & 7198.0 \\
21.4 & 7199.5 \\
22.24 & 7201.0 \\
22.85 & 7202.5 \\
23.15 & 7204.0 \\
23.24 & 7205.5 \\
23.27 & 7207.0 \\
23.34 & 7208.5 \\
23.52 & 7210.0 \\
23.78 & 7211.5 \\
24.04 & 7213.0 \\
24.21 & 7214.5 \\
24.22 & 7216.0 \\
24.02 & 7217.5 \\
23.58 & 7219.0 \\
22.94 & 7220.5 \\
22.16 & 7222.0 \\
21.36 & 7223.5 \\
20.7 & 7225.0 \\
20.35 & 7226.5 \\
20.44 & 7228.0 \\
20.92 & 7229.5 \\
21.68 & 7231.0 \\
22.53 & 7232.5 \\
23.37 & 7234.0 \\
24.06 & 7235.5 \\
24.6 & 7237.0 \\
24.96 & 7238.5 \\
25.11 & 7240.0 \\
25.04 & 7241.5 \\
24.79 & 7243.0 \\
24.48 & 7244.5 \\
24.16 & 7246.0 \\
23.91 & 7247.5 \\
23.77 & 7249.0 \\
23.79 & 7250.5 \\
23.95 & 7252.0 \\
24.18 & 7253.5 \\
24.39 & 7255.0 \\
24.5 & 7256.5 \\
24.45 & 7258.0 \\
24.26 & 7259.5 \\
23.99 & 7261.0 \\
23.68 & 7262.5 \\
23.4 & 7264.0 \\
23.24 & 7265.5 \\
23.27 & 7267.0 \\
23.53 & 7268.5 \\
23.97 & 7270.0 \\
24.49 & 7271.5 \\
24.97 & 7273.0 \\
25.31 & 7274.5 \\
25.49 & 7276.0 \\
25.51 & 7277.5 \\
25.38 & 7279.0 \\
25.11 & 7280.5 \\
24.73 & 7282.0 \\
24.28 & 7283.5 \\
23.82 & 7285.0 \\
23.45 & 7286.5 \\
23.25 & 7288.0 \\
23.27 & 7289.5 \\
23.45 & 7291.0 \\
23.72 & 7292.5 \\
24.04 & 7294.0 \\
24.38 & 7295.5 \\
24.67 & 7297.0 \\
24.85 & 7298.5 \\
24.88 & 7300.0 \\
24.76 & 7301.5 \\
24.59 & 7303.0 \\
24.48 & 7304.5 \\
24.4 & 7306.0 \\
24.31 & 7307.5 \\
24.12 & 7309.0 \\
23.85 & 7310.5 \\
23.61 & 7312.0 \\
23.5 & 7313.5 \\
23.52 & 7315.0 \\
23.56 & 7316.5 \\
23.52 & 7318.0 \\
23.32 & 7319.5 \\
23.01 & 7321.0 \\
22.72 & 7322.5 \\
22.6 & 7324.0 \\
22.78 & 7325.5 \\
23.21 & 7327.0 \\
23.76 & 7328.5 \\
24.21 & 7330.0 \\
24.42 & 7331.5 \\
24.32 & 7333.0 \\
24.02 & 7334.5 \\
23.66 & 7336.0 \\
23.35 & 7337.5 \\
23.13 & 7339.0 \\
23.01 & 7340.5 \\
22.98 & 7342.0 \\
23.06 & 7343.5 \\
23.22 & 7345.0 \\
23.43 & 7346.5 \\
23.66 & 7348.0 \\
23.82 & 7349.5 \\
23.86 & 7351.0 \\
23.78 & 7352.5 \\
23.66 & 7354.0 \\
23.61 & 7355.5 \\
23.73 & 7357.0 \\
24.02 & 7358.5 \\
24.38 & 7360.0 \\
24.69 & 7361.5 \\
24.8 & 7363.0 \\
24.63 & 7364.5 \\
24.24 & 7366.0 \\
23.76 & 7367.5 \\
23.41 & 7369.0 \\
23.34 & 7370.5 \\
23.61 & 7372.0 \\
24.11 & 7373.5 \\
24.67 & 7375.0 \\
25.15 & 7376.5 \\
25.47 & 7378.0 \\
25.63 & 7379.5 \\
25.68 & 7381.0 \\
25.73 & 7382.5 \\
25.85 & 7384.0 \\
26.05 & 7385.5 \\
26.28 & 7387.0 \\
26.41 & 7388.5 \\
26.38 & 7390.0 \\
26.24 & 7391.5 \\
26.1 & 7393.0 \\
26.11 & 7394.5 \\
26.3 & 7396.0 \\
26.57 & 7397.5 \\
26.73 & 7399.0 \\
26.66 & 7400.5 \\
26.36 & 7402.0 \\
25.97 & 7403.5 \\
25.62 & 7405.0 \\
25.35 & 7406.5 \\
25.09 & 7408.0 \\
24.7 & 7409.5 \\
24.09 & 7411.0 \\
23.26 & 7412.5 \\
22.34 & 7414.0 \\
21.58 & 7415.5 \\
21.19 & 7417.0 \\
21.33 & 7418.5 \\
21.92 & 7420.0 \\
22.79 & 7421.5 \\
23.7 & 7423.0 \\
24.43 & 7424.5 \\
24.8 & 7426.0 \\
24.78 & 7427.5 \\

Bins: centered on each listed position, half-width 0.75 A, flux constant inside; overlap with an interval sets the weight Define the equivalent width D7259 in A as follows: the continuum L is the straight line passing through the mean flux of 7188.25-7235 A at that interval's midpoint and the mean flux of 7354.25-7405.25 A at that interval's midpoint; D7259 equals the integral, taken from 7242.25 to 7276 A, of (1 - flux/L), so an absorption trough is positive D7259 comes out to -1.7 A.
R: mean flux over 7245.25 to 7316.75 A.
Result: 24.2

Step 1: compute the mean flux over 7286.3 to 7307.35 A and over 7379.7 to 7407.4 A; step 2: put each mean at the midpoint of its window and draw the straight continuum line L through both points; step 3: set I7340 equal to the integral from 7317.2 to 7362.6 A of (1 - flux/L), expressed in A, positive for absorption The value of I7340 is 2.7 A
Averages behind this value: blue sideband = 24.2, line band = 23.6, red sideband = 26.1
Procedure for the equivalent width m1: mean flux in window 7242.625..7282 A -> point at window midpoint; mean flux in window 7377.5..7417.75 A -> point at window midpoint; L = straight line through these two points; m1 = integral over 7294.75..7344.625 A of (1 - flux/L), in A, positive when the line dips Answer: 1.9 A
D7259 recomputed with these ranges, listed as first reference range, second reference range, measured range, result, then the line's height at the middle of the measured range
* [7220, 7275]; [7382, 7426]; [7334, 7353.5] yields 0.7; 24.3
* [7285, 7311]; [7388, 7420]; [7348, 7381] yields 0.5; 24.6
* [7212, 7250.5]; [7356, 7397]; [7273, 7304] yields -0.6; 24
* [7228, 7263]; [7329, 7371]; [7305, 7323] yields 0.1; 23.8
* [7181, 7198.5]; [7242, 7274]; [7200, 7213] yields -0.9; 21.7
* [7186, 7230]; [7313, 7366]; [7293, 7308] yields -0.9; 23.2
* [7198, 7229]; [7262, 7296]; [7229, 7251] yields -0.5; 23.3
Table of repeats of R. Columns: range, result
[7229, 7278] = 24.1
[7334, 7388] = 24.2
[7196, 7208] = 22.1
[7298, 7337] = 23.8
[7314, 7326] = 23.1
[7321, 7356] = 23.5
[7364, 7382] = 24.5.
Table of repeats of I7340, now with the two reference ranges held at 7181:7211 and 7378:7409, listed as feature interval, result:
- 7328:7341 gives 0.5 A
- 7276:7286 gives -0.5 A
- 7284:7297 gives 0.0 A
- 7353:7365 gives 0.5 A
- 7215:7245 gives -0.8 A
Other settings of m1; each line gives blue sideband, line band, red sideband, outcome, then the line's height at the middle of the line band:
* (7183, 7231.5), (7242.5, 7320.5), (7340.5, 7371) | -4.30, 22.9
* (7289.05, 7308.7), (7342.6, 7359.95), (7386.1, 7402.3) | 1.22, 25.4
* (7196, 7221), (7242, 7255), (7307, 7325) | -0.57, 23.2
